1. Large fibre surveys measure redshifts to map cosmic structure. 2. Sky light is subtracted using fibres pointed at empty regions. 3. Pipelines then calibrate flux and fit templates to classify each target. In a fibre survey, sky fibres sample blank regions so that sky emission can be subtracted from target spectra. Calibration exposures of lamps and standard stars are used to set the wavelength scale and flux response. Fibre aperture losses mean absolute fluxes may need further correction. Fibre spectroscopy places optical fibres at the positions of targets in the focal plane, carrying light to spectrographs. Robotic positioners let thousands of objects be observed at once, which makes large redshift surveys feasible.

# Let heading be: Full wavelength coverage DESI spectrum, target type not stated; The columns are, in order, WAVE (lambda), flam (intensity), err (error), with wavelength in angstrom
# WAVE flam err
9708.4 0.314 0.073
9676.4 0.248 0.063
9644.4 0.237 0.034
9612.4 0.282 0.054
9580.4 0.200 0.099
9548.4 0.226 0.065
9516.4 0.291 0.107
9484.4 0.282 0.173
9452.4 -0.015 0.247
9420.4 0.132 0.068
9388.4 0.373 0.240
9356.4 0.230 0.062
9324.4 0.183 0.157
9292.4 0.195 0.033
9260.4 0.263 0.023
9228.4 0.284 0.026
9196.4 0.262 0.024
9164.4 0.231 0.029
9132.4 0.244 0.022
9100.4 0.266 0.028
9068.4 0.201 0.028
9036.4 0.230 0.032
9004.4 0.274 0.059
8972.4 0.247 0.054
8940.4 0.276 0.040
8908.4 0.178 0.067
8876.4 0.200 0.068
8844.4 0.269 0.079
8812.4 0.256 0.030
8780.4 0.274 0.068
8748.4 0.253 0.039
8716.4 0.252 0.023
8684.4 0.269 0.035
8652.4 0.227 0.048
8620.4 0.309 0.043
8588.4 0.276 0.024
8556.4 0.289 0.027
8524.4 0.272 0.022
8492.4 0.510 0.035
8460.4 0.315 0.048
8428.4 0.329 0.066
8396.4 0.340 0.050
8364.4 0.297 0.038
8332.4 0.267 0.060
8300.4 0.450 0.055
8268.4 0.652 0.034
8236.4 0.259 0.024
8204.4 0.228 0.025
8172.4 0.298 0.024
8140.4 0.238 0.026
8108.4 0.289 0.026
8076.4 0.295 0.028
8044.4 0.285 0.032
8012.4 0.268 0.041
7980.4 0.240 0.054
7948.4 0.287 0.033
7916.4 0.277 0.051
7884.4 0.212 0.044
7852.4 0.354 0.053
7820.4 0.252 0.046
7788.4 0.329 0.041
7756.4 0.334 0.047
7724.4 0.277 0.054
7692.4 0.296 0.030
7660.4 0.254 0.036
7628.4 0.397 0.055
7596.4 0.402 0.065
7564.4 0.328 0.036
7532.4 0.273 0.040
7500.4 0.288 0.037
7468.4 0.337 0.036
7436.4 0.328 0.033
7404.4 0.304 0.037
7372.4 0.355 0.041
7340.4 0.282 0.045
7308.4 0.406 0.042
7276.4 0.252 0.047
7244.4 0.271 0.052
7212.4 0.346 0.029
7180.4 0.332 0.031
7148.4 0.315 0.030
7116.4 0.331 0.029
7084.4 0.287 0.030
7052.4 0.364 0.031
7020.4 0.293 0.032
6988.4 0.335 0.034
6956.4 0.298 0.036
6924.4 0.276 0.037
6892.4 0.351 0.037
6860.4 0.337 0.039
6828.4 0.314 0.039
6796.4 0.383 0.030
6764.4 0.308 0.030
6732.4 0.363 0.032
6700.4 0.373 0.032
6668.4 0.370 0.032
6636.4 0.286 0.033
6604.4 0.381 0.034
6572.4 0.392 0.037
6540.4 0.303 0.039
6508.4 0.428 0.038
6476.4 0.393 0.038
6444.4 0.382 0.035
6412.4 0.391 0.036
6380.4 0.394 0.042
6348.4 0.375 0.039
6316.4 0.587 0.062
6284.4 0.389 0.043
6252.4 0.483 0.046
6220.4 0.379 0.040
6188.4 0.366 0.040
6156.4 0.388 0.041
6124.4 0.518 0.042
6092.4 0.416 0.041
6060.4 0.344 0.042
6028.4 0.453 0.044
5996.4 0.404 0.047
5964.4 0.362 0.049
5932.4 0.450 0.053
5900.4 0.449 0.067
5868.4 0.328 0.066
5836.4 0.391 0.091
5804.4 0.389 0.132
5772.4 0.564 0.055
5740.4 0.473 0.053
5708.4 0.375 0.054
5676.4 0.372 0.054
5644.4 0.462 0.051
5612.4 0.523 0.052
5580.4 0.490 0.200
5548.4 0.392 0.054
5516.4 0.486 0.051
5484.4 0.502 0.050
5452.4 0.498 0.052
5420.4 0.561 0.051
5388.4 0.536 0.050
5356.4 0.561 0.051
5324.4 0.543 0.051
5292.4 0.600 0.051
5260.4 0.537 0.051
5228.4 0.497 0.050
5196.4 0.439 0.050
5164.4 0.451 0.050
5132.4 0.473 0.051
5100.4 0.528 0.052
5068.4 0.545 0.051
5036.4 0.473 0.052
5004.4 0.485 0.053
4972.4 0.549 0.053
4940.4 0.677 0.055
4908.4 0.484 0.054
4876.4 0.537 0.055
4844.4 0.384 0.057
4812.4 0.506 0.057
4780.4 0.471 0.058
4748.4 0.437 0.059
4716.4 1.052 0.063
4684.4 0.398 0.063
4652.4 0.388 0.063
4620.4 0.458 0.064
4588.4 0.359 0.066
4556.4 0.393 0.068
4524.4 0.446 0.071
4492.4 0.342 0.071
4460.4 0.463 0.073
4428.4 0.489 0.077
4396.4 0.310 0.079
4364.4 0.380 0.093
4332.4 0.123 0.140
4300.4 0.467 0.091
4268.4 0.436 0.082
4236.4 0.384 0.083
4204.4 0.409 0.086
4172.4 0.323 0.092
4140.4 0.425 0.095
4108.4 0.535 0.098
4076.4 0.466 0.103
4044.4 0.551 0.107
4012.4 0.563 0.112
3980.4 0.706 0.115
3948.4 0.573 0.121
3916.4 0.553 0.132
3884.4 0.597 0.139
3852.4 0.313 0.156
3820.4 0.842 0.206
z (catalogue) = 0.26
